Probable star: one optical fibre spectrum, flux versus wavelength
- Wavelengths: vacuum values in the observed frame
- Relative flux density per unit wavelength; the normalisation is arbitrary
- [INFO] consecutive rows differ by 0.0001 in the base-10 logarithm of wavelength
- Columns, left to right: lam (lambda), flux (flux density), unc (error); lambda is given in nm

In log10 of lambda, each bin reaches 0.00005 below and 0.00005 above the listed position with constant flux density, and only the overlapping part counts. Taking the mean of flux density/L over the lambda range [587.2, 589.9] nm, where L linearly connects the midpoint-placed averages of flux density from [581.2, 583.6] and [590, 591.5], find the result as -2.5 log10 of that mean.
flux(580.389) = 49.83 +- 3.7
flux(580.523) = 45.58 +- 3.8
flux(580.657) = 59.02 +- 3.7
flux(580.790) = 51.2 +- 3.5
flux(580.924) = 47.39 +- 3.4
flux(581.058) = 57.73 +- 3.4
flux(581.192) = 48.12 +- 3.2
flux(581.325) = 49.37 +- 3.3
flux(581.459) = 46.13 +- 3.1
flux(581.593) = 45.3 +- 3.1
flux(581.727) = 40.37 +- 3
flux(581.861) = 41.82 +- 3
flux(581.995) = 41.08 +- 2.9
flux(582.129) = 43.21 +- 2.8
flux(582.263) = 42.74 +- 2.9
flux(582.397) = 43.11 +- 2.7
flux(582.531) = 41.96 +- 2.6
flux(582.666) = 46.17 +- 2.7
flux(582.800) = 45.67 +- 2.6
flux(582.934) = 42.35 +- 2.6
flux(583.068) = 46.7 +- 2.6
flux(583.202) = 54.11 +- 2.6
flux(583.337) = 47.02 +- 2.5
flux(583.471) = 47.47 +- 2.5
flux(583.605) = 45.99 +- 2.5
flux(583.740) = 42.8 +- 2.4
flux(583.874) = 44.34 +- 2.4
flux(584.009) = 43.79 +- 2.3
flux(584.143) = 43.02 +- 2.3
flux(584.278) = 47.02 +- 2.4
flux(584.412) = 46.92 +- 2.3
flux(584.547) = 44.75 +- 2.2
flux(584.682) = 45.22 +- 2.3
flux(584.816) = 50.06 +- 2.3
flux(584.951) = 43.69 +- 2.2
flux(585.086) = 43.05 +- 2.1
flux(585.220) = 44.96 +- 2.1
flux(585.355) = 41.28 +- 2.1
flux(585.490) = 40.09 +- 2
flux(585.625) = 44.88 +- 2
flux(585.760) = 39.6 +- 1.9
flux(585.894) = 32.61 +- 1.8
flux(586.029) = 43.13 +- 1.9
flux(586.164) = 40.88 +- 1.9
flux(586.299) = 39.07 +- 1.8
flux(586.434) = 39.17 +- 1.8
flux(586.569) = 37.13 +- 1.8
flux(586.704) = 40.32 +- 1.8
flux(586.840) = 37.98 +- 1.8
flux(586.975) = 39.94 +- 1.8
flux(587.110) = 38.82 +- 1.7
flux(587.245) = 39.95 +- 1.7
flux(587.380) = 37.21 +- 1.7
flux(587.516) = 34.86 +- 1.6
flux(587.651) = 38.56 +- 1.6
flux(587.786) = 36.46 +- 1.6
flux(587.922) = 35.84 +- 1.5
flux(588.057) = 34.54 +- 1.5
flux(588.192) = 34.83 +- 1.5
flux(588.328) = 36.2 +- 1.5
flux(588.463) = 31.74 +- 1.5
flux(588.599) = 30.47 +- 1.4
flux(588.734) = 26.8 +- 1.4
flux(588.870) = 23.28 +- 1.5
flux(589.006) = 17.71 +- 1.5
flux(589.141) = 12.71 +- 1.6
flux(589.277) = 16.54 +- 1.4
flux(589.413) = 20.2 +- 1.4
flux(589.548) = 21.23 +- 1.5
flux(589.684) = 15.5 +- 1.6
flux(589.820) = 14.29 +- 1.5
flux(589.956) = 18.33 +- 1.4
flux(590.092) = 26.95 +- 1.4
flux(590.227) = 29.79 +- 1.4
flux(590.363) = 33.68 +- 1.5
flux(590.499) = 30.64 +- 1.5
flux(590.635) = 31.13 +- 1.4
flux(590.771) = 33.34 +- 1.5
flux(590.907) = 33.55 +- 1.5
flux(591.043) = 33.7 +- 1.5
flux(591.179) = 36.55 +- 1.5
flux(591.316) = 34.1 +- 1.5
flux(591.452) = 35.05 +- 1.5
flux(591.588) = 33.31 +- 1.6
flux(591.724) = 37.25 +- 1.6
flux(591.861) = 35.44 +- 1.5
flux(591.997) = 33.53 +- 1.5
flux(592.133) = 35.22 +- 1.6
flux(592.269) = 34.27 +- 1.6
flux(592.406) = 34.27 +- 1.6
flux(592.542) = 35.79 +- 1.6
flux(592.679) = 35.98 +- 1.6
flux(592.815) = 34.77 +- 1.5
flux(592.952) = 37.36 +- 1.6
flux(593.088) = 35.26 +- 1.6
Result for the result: 0.28 mag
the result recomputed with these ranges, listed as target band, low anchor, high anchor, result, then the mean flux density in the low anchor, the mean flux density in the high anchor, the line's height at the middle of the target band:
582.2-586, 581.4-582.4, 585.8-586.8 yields -0.09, 42.9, 38.9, 40.9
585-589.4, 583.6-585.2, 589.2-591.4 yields 0.05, 45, 26.9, 36.4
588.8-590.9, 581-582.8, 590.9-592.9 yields 0.50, 45.1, 34.9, 37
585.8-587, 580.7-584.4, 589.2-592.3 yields -0.02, 45.9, 29.2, 38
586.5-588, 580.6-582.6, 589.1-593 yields -0.04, 46.5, 29.9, 36.6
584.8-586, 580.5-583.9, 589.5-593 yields -0.02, 46.5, 31.4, 41.1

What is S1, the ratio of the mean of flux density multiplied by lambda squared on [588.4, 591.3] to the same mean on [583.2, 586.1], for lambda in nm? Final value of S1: 0.6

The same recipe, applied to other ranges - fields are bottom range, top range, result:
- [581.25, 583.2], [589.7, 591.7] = 0.70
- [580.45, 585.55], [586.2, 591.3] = 0.69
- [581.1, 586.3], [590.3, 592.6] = 0.79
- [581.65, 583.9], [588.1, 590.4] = 0.55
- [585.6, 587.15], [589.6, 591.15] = 0.71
